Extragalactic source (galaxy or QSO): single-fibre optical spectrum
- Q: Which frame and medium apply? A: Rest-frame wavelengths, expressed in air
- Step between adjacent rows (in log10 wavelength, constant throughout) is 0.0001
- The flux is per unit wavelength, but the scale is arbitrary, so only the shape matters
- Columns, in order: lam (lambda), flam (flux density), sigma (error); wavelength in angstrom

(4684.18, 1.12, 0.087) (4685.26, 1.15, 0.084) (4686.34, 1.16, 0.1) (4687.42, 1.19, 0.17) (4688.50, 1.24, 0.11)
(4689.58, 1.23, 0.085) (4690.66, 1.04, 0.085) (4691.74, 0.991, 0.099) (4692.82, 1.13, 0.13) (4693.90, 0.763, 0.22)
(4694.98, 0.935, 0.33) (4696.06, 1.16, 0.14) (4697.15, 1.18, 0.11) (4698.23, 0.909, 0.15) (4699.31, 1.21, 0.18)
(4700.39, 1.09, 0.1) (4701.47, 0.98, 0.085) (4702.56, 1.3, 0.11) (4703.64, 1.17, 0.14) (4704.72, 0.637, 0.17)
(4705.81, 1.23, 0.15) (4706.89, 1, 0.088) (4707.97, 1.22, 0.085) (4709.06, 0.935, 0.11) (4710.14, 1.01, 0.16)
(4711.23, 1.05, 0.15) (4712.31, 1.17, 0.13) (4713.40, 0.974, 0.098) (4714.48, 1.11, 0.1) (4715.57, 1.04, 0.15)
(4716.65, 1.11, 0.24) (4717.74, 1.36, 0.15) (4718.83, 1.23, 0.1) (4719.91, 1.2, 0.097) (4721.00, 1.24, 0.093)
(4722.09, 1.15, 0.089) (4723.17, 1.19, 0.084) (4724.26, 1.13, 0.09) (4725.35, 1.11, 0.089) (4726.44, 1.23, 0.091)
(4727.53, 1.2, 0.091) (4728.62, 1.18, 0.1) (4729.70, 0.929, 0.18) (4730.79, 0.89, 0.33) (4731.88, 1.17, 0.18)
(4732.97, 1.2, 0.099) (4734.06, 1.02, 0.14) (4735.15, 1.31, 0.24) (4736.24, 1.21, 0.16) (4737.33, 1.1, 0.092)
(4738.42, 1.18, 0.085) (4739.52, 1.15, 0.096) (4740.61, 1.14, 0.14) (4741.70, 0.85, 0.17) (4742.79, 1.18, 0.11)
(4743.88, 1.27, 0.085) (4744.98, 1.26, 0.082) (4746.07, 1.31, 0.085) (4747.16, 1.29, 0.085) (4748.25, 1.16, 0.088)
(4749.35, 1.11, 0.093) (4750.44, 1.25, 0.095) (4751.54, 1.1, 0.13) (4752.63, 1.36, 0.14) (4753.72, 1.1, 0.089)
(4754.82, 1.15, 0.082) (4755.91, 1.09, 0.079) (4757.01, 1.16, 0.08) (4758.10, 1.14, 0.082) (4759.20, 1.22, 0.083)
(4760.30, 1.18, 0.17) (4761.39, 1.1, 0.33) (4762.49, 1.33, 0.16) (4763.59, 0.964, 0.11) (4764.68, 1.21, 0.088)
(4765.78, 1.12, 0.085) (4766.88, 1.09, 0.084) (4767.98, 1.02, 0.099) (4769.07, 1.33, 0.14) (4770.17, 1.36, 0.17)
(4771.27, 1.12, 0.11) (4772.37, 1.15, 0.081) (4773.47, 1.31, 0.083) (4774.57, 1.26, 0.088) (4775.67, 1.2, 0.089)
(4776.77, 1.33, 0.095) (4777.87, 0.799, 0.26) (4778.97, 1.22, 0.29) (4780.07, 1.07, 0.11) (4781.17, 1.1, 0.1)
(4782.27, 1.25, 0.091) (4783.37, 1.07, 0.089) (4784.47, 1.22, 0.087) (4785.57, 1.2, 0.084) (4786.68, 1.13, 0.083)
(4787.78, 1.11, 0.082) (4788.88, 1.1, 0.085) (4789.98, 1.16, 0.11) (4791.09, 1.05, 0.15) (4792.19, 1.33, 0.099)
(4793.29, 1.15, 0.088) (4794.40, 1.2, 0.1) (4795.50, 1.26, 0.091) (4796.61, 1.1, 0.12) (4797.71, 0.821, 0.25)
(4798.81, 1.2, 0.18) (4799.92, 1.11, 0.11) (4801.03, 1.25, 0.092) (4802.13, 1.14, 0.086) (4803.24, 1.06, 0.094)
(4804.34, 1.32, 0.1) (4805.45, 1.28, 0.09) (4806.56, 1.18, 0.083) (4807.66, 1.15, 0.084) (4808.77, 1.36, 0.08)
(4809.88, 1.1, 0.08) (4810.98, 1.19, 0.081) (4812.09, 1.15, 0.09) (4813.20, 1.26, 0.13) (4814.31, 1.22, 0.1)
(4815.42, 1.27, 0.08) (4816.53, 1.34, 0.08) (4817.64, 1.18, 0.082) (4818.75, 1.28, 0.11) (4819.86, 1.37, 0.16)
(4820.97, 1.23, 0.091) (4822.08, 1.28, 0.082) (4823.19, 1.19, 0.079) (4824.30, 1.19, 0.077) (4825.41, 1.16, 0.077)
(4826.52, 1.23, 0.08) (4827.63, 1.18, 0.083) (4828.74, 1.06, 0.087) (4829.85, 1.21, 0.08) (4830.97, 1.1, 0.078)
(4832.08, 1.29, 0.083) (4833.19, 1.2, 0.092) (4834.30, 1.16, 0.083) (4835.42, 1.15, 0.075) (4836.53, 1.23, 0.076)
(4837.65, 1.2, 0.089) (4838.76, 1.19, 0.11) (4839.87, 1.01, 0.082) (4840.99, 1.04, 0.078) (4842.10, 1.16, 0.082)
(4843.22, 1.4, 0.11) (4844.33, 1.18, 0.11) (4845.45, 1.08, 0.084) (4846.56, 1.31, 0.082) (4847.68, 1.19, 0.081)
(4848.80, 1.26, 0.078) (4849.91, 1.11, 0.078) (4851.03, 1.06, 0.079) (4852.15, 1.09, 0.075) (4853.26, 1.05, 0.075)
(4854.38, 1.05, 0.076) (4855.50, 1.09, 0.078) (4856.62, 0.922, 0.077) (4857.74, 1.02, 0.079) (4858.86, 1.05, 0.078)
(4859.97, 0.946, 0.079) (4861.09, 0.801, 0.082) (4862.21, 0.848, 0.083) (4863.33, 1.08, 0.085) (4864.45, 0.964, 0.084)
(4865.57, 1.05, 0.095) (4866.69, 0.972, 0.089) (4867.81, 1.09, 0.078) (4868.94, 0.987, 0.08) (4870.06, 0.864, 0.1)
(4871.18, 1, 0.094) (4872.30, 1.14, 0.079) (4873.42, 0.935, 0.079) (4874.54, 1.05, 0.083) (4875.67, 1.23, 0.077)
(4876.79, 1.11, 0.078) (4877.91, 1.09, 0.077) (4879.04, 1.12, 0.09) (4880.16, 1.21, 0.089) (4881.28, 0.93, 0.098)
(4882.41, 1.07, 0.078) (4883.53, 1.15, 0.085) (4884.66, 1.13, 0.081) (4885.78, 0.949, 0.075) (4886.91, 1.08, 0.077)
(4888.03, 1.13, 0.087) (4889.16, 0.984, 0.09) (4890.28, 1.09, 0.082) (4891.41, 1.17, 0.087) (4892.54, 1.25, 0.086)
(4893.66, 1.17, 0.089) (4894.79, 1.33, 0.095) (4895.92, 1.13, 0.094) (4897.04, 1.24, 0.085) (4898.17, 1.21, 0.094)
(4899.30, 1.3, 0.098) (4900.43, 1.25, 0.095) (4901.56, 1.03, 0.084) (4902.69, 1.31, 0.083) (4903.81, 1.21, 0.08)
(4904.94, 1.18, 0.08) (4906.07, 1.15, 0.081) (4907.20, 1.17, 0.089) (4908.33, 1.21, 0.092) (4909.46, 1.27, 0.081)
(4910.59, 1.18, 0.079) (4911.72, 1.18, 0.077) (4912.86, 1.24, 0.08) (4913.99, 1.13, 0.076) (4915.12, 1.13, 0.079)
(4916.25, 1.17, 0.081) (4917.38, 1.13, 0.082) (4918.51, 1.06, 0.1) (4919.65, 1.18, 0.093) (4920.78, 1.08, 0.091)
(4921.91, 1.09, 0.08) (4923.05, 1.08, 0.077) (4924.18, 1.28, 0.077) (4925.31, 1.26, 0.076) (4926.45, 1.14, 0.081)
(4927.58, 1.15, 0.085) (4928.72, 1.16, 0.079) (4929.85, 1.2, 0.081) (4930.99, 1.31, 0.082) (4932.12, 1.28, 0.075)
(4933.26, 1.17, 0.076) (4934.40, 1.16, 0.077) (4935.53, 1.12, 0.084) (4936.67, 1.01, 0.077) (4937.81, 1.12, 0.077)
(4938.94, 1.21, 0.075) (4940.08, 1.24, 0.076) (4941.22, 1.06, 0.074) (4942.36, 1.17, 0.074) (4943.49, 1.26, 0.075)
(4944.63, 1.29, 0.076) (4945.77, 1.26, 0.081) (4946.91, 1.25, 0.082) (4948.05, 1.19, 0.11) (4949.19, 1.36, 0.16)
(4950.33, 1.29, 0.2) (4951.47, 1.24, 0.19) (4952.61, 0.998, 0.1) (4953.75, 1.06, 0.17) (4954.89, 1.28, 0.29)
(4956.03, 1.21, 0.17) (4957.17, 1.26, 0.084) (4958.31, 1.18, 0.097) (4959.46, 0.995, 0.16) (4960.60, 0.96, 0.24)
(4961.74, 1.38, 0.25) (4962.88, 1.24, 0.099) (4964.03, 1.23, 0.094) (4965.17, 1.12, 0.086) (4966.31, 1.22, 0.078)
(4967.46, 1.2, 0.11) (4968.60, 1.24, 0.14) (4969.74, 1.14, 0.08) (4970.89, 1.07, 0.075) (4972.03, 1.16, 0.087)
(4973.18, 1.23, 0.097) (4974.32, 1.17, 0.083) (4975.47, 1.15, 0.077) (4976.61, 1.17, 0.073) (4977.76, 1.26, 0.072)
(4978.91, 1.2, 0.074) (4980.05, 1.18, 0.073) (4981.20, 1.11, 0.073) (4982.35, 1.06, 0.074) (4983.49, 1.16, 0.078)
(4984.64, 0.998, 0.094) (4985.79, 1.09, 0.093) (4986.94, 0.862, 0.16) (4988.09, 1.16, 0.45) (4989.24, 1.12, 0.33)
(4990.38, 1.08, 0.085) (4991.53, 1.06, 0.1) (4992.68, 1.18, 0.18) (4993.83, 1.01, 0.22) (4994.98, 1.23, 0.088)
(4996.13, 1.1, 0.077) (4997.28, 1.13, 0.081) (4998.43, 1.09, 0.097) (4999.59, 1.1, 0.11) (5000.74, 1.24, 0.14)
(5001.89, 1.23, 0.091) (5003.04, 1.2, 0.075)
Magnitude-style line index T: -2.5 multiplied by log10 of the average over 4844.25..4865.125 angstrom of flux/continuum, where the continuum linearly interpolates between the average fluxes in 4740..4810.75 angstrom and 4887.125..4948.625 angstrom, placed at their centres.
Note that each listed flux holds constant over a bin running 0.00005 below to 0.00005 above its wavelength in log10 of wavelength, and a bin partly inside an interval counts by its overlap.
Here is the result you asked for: 0.12 mag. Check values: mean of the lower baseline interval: 1.17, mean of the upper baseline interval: 1.18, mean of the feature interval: 1.05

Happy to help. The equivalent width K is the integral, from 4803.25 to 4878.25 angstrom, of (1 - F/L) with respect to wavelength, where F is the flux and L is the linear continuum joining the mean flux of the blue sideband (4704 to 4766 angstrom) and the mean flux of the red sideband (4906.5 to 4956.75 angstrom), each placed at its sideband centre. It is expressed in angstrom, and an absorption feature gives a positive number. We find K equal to 1.7 angstrom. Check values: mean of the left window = 1.14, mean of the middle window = 1.14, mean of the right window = 1.18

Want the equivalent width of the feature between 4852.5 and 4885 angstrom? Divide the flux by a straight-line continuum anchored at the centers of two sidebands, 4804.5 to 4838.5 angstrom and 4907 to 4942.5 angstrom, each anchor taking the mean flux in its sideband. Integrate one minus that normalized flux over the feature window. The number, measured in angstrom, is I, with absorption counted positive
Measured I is 4.3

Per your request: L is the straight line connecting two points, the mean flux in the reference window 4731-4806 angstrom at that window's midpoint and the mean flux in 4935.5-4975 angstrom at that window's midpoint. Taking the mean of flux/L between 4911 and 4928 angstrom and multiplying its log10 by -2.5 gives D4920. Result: 0.02 mag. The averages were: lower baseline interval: 1.16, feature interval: 1.15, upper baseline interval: 1.18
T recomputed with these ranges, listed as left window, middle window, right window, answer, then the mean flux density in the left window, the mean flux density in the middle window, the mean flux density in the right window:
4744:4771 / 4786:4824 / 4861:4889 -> -0.06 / 1.18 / 1.19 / 1.04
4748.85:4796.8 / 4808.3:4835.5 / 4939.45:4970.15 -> -0.04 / 1.17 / 1.21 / 1.2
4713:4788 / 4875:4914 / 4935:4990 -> 0.00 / 1.16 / 1.16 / 1.16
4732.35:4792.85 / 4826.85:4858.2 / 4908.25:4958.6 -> 0.03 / 1.17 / 1.14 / 1.18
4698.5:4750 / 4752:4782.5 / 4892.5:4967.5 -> -0.02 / 1.13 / 1.17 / 1.19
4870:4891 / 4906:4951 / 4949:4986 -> -0.06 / 1.07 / 1.19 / 1.17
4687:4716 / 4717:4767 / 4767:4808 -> -0.05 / 1.07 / 1.16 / 1.16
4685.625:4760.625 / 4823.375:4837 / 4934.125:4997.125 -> -0.04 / 1.13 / 1.18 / 1.16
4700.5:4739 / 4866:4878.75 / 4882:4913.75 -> 0.12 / 1.12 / 1.04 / 1.17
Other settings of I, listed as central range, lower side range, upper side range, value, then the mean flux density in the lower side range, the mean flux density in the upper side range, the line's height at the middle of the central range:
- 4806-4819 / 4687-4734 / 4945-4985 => -1.0 angstrom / 1.1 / 1.18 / 1.13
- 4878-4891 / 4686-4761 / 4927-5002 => 0.8 angstrom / 1.13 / 1.16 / 1.15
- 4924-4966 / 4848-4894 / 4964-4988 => -2.8 angstrom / 1.06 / 1.14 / 1.12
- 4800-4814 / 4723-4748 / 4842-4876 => -1.3 angstrom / 1.15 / 1.06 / 1.1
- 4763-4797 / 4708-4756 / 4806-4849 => 0.4 angstrom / 1.15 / 1.2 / 1.17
